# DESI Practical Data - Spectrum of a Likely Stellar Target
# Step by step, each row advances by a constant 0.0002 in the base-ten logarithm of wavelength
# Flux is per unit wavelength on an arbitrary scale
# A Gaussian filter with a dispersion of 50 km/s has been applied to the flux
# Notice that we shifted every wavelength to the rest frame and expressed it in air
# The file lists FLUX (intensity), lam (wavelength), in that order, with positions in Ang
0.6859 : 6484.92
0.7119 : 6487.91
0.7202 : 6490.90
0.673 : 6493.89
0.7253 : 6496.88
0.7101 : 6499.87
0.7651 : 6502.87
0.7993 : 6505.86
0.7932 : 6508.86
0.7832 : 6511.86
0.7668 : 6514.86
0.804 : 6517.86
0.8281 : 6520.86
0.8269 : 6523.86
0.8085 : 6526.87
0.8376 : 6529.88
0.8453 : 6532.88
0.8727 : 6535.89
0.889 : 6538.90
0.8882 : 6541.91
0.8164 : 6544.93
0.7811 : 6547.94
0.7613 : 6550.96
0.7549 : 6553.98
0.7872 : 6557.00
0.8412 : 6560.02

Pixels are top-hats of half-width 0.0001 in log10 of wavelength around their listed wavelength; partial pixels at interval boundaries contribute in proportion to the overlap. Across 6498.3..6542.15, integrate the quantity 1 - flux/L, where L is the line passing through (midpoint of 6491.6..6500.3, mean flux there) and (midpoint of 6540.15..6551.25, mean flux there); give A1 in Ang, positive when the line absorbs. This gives -3.0 Ang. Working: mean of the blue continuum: 0.704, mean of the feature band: 0.812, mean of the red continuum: 0.819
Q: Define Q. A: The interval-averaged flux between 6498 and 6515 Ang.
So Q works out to 0.769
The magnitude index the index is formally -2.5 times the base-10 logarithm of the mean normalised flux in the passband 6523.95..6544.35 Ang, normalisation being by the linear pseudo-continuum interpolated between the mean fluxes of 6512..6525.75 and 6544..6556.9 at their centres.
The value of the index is -0.08 mag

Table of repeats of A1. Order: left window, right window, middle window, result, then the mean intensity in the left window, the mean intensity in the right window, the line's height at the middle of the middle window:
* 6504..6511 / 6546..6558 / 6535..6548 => -1.3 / 0.793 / 0.772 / 0.777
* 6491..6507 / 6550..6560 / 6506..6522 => -1.1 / 0.732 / 0.779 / 0.745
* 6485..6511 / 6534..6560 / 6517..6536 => -1.1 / 0.735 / 0.82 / 0.785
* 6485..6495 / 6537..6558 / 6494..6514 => -0.8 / 0.7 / 0.813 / 0.728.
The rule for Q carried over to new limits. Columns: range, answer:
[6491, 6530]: 0.774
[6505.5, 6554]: 0.817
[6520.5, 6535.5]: 0.833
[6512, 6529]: 0.806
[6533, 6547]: 0.861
